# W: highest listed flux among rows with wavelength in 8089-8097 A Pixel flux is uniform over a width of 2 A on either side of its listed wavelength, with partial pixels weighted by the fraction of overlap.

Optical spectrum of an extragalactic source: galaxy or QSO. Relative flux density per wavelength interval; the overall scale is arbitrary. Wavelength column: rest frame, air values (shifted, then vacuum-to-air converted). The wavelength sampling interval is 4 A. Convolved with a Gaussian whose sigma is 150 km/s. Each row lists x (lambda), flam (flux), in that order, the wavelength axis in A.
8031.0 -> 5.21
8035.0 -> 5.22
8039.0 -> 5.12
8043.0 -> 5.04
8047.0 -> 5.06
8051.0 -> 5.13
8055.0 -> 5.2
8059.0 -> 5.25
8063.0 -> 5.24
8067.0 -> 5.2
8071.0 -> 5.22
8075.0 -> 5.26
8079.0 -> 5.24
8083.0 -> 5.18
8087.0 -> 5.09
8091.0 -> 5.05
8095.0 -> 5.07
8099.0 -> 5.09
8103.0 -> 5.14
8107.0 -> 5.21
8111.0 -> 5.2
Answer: 5.07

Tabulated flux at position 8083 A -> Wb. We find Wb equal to 5.18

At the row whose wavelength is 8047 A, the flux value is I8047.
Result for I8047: 5.06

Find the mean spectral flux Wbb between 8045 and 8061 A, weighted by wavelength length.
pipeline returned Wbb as 5.16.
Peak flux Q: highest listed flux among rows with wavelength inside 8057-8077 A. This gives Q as 5.26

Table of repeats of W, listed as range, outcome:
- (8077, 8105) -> 5.24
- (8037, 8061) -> 5.25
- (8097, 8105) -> 5.14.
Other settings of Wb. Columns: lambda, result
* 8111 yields 5.2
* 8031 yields 5.21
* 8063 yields 5.24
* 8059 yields 5.25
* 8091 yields 5.05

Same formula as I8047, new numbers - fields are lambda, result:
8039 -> 5.12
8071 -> 5.22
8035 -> 5.22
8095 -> 5.07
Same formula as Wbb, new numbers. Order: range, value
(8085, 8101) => 5.08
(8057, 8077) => 5.23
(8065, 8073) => 5.21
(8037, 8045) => 5.08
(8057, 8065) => 5.25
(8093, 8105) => 5.1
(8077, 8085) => 5.21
